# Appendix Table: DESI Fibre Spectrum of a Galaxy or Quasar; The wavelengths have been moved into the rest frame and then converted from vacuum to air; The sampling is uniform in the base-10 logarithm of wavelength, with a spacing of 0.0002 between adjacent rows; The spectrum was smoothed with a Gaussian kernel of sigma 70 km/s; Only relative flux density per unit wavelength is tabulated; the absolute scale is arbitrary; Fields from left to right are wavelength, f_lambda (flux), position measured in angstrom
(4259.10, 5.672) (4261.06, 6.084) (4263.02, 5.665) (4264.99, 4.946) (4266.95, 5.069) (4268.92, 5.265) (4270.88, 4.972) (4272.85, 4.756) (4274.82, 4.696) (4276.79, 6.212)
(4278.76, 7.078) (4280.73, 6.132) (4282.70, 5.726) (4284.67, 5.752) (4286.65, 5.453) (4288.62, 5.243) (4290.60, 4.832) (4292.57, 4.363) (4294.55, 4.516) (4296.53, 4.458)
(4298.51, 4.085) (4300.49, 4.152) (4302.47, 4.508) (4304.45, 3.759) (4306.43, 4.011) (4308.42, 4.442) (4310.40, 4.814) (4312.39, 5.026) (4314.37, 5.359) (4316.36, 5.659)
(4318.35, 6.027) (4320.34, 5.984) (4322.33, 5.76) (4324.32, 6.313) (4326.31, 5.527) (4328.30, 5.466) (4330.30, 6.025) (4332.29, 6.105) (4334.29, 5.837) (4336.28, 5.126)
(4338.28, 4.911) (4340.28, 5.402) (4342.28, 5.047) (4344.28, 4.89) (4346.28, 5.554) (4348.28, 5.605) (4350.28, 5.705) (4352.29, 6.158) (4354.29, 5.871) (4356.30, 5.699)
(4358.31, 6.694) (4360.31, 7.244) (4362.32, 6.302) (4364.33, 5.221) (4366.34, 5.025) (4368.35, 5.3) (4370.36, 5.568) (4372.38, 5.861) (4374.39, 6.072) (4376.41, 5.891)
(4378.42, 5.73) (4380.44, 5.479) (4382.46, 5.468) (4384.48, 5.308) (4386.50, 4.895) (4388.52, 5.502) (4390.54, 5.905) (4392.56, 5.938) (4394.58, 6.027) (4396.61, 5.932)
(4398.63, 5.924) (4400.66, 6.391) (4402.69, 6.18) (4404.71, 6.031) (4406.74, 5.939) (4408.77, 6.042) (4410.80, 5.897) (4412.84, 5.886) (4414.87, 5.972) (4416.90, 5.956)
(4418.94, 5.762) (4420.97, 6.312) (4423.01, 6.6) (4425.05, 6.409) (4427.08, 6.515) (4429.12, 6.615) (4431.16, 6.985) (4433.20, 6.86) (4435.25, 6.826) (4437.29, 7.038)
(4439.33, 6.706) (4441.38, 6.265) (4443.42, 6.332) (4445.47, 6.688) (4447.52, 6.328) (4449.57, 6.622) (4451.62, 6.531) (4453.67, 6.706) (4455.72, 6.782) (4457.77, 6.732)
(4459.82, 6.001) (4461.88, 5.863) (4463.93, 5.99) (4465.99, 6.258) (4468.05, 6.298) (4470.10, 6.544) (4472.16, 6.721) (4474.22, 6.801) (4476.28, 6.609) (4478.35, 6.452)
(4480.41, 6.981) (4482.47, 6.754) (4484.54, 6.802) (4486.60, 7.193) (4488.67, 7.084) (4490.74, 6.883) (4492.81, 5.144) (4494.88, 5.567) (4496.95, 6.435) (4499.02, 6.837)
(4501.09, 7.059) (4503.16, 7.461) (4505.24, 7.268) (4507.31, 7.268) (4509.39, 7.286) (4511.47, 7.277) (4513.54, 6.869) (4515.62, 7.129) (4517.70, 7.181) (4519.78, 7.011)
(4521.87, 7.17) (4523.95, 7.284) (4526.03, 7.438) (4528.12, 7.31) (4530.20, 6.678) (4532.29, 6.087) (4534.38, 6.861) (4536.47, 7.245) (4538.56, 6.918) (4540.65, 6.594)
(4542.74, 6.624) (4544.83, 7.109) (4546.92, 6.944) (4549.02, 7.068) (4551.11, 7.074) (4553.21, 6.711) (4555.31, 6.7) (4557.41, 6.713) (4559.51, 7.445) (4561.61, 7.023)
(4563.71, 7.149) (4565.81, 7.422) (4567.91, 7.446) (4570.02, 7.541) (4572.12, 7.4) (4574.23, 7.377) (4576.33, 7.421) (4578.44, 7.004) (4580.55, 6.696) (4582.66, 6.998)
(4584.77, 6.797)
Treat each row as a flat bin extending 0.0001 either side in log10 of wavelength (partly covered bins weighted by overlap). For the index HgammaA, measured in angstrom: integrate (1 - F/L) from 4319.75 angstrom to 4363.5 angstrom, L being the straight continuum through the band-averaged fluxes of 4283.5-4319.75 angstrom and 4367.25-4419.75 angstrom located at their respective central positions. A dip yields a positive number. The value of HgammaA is -4.4 angstrom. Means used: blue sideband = 4.82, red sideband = 5.8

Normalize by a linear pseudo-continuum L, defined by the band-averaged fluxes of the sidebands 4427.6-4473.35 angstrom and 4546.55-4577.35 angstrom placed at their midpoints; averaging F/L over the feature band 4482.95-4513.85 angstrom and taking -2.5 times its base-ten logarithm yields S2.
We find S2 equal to -0.003 mag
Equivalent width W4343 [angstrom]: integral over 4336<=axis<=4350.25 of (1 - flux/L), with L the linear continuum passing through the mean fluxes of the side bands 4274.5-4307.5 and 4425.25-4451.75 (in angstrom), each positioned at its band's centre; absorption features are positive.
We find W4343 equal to 0.8 angstrom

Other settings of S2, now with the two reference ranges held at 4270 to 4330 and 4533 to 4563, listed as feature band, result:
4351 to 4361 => -0.13 mag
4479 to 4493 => -0.05 mag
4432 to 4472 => -0.04 mag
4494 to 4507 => -0.04 mag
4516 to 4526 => -0.07 mag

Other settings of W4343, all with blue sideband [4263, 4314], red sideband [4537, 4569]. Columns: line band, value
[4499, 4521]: -1.62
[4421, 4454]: -2.67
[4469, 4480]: -0.41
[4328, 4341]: -0.55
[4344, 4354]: -0.37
